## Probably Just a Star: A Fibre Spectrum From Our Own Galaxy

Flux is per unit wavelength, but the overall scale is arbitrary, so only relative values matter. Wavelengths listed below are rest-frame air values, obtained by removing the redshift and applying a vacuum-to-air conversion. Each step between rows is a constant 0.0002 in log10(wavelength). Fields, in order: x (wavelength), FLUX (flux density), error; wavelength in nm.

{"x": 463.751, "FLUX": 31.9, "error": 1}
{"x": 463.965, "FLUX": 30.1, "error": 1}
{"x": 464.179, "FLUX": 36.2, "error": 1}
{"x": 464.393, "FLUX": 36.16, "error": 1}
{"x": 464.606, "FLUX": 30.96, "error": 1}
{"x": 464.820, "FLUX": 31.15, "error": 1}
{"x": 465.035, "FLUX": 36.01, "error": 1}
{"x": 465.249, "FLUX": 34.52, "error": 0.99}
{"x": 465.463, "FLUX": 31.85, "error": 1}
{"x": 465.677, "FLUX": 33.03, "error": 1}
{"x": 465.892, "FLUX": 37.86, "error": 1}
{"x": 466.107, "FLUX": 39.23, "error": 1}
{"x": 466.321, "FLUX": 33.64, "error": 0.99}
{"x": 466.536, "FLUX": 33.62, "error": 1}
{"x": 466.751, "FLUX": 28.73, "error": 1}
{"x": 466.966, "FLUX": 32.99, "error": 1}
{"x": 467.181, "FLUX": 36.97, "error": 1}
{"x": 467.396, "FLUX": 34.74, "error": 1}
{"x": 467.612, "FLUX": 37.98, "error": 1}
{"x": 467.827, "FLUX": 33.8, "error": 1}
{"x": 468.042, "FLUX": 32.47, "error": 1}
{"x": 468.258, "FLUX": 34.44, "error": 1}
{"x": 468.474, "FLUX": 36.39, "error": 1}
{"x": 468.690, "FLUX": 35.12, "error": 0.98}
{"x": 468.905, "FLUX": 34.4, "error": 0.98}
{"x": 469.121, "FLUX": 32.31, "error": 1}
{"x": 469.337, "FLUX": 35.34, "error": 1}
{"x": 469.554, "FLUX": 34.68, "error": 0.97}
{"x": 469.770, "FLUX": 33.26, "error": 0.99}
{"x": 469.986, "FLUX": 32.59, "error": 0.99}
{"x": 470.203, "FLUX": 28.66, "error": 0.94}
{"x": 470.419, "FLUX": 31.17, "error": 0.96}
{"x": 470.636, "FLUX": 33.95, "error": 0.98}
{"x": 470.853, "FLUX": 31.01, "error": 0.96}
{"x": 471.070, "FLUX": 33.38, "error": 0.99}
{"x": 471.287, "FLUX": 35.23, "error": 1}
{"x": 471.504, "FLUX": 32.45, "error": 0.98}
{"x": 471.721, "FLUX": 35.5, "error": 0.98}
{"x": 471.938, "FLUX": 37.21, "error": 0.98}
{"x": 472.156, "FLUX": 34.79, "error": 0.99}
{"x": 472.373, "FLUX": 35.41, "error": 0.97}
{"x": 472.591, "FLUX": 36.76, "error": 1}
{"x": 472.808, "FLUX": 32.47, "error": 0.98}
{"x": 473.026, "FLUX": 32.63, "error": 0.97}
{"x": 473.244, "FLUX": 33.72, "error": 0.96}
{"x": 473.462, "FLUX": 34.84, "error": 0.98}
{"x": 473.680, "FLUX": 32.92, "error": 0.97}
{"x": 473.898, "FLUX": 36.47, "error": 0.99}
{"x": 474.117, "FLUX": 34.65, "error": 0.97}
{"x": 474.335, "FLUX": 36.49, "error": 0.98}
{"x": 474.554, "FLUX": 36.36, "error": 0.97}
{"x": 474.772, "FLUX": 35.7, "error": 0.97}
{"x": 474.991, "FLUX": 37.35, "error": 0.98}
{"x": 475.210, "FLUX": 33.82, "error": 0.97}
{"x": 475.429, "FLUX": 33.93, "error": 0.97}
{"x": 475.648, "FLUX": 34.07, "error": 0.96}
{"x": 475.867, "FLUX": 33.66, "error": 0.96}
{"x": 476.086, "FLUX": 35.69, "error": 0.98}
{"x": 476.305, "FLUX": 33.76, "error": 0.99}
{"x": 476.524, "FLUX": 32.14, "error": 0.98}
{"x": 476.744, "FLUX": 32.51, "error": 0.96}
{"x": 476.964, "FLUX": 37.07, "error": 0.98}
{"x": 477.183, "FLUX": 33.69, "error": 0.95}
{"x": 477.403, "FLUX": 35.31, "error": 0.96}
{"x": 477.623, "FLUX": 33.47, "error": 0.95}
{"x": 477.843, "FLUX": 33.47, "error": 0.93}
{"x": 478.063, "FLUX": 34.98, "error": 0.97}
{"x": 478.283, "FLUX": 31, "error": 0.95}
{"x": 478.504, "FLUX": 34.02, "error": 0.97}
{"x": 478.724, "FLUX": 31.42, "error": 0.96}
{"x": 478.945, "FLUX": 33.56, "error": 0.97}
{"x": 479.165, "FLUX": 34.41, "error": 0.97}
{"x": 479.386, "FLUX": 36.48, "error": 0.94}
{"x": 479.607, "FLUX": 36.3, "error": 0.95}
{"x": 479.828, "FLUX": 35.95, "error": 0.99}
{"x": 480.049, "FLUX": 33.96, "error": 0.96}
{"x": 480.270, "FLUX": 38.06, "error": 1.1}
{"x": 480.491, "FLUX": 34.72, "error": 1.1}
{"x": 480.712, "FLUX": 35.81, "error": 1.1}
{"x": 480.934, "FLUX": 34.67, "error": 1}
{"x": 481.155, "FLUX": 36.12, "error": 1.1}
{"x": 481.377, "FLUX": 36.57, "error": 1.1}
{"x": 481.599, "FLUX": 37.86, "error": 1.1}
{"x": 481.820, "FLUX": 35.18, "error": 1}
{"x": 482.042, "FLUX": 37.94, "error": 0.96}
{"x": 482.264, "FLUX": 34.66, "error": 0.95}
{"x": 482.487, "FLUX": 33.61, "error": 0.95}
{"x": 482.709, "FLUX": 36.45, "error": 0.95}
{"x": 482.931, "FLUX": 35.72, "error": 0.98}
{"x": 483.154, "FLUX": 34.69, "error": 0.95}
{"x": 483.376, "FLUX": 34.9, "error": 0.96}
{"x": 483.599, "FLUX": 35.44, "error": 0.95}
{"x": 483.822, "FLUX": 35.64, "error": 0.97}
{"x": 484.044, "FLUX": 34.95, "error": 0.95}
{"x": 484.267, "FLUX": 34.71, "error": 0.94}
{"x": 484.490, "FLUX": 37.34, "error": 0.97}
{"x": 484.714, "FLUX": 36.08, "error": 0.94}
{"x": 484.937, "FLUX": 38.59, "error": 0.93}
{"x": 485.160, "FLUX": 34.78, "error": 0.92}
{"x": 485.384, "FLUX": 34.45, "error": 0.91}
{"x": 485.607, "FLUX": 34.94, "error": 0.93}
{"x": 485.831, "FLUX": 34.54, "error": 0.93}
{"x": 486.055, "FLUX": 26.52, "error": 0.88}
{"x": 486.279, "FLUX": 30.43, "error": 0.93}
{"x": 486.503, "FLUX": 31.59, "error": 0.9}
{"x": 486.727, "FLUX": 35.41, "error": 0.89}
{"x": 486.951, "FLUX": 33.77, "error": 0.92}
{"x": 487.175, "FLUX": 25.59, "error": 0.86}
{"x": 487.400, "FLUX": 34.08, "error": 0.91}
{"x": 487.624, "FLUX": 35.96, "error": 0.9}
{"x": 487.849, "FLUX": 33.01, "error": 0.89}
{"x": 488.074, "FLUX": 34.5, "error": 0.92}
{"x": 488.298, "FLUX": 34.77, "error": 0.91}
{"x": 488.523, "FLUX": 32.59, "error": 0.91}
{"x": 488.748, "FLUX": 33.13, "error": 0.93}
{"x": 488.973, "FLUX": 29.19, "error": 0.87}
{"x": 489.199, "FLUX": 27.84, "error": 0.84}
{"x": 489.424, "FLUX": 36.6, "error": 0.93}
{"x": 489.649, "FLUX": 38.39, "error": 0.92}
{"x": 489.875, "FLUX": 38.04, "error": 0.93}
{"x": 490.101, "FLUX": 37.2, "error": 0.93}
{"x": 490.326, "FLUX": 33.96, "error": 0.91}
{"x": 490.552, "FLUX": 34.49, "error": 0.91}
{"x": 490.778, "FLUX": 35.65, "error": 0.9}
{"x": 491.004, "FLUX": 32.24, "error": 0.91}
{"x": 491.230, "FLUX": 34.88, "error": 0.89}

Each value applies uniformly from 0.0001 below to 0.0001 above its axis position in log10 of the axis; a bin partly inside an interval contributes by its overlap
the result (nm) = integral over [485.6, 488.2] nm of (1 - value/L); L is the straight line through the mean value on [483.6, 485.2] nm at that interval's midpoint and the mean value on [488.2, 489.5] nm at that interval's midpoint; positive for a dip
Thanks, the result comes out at 0.11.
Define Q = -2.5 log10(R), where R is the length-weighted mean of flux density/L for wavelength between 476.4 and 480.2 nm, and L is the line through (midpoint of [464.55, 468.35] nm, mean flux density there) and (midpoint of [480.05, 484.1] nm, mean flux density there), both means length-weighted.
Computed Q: 0.04 mag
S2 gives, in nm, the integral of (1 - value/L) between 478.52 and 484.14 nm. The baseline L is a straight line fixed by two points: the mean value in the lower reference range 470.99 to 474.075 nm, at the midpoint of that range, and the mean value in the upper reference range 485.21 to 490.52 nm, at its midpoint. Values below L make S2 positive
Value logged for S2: -0.250 nm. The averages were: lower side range 34.6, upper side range 33.4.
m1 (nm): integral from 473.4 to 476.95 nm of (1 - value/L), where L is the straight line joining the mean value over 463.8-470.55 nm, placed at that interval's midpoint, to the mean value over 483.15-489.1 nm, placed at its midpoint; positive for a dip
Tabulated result -0.095 nm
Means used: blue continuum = 33.9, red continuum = 33.7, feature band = 34.7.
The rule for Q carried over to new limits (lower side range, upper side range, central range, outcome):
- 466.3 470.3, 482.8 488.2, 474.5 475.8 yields -0.04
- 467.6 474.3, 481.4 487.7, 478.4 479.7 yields 0.00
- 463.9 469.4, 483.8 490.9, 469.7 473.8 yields 0.02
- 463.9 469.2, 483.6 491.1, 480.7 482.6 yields -0.05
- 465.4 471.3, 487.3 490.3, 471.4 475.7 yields -0.03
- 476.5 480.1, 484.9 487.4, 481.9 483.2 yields -0.07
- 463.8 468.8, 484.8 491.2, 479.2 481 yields -0.06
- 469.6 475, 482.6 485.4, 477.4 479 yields 0.05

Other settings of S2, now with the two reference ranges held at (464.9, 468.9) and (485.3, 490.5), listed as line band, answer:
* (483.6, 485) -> -0.11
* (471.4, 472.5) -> -0.03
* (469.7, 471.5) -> 0.10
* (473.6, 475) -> -0.06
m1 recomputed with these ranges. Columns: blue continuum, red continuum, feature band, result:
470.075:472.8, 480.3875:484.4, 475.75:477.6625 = 0.02 nm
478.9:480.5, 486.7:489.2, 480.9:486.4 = -0.15 nm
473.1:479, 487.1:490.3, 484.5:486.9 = 0.00 nm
